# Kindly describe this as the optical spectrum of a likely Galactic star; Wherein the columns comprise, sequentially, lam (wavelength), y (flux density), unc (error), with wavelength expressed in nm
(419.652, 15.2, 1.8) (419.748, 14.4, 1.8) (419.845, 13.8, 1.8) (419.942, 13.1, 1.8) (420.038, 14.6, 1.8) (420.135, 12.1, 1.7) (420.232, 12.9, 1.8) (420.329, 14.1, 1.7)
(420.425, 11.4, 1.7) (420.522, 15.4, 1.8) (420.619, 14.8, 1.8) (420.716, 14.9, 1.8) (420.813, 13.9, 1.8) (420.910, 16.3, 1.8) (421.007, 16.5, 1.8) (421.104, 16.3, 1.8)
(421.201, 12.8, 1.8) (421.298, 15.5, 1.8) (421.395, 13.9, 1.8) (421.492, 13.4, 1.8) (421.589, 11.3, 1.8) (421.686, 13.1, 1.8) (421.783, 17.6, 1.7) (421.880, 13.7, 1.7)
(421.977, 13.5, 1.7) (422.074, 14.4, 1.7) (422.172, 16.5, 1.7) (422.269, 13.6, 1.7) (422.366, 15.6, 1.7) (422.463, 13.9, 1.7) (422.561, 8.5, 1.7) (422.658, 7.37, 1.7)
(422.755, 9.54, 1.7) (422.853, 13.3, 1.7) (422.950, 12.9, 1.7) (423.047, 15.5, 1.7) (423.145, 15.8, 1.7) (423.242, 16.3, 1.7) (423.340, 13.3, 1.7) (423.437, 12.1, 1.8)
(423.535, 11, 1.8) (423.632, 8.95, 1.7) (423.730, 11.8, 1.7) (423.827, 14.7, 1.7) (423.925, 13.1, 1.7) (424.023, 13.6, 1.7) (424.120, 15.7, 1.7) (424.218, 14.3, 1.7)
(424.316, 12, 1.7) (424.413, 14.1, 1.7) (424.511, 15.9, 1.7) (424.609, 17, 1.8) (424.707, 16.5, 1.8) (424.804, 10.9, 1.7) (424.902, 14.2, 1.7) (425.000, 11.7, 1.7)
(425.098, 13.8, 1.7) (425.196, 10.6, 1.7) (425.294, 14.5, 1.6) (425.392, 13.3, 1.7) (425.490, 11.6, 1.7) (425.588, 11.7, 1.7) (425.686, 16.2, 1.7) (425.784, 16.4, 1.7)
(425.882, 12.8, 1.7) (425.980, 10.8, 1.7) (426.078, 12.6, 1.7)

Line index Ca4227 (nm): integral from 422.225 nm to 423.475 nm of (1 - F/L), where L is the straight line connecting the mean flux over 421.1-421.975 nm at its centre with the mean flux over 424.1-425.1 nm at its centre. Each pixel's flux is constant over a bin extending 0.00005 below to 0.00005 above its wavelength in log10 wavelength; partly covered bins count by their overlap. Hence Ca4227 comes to 0.11 nm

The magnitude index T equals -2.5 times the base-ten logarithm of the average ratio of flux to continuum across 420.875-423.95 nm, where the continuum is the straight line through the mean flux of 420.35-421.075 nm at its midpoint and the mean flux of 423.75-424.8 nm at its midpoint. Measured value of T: 0.09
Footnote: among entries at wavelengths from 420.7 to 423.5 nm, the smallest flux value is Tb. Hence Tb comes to 7.37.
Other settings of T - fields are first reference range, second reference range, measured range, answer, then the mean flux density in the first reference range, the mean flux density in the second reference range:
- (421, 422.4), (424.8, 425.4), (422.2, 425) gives 0.02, 14.4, 12.8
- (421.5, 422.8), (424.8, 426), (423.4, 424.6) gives -0.02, 13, 13.1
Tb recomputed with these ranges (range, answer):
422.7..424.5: 8.95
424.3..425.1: 10.9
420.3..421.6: 11.3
